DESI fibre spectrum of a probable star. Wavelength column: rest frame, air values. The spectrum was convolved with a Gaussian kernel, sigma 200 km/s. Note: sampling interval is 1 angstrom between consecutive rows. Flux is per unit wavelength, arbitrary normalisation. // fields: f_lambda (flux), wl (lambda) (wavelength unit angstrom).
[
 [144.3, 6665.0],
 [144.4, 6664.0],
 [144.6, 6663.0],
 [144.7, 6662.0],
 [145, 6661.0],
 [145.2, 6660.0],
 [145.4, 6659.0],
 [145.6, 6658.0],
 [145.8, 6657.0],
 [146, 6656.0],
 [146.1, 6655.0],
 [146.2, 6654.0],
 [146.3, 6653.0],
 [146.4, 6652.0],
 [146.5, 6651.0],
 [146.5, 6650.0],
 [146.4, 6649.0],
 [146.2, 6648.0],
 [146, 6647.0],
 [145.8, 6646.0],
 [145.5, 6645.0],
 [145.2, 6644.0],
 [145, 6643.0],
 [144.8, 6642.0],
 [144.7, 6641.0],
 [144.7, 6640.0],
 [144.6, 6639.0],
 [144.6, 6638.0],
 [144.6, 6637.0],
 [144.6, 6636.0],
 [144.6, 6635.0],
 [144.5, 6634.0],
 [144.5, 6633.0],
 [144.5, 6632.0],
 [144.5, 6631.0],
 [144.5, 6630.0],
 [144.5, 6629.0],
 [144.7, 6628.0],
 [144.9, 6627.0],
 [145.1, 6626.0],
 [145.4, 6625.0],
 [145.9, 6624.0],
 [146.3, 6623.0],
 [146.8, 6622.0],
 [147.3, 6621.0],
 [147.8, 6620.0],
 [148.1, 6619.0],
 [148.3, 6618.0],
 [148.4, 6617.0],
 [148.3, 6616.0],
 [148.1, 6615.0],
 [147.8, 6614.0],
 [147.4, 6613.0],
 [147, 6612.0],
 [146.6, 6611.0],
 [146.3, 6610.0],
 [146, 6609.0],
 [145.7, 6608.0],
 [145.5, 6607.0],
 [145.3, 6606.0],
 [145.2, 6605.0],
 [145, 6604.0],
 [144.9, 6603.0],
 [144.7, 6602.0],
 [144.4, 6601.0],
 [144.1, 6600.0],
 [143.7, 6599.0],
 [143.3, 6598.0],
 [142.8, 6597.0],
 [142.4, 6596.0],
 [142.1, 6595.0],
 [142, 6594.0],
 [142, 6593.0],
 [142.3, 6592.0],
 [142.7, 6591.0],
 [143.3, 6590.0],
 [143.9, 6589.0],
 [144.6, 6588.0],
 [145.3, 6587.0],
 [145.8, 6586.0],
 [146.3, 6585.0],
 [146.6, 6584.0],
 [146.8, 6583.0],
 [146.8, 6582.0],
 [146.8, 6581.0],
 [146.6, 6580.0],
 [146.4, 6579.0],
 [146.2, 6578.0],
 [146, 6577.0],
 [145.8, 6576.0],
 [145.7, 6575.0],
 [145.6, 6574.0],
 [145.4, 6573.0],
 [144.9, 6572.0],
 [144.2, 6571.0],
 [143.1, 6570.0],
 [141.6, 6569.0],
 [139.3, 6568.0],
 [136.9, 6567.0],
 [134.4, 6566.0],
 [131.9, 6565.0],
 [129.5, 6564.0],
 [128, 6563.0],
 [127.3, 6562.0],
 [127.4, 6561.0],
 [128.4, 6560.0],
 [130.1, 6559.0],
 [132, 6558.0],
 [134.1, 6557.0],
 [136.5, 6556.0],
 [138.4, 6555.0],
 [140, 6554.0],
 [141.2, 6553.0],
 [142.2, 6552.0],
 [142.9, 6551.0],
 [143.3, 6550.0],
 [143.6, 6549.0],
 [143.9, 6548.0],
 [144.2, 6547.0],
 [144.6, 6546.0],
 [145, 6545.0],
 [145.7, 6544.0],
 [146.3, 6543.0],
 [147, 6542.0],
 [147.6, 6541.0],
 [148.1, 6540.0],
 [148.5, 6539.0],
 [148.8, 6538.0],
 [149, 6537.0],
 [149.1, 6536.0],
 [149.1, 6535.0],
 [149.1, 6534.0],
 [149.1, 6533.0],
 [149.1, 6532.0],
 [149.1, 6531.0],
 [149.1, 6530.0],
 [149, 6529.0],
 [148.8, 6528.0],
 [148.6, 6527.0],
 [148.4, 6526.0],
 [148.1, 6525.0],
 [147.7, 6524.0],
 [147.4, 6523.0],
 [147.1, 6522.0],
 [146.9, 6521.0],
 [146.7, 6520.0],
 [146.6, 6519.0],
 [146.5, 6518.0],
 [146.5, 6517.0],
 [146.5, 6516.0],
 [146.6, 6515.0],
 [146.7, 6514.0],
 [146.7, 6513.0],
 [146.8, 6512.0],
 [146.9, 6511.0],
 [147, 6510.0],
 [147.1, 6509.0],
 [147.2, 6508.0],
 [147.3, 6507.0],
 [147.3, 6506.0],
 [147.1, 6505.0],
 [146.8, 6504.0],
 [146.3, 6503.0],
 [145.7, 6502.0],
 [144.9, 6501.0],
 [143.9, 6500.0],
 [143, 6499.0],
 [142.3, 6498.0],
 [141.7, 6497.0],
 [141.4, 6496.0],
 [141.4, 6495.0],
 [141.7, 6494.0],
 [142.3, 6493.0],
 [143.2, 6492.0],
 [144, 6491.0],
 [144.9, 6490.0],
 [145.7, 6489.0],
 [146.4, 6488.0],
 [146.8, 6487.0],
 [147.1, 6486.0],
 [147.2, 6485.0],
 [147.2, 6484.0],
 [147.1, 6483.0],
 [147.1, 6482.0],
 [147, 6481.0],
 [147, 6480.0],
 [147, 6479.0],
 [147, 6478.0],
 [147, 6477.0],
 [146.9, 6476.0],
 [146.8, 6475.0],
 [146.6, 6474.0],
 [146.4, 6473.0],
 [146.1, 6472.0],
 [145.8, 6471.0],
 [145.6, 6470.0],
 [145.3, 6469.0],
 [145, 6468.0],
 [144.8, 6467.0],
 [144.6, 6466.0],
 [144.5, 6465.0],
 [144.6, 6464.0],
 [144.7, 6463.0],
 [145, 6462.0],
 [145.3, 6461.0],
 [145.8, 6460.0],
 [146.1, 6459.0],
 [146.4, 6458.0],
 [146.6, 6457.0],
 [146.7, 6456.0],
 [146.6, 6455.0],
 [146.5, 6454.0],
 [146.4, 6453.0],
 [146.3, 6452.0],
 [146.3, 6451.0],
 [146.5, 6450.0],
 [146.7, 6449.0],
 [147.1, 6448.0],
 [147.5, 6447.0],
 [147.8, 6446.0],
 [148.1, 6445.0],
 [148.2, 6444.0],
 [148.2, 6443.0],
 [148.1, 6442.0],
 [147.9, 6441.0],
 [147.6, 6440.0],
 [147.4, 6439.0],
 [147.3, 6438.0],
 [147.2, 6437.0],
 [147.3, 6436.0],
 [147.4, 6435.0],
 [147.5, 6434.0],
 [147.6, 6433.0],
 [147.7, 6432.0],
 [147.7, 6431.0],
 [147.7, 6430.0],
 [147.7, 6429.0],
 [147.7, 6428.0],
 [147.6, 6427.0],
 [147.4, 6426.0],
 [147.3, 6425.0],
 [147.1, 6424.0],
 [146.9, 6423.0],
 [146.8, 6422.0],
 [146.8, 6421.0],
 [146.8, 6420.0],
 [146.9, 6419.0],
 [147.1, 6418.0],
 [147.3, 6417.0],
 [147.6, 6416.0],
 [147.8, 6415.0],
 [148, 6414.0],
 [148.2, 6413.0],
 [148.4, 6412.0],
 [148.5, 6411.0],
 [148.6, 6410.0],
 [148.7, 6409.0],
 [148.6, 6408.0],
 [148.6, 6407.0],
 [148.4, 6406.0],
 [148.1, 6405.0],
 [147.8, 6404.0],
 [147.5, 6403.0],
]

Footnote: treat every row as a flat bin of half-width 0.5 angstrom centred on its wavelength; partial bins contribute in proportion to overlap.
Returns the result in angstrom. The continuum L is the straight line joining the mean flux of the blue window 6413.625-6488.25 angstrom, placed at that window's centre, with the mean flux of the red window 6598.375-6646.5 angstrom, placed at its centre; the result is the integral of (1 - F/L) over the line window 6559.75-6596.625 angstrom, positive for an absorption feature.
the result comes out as 1.1 angstrom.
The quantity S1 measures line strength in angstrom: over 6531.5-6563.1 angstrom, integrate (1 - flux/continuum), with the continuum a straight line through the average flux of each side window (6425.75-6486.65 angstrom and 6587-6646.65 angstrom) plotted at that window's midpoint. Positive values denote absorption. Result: 0.8 angstrom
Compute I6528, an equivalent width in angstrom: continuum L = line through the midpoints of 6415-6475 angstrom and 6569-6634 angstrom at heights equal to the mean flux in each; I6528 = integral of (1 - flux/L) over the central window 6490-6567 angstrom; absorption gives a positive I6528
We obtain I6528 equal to 1.2 angstrom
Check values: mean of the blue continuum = 147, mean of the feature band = 144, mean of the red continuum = 145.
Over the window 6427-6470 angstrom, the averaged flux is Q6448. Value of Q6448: 147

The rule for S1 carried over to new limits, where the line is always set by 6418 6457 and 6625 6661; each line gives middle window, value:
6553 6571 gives 1.42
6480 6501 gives 0.30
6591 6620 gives 0.07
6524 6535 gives -0.18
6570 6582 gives 0.02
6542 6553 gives 0.15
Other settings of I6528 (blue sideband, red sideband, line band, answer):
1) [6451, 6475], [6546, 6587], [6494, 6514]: -0.2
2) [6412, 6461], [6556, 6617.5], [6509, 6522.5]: -0.2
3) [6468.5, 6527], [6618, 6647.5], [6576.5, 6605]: 0.2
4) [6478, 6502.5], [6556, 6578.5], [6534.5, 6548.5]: -0.7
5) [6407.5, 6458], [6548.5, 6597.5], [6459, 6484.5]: -0.1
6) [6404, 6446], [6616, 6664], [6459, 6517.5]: 0.6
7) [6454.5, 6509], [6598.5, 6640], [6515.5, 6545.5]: -0.5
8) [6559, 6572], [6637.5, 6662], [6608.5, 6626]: -0.7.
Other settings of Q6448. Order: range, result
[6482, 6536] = 146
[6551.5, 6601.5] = 141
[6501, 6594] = 144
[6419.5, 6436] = 147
